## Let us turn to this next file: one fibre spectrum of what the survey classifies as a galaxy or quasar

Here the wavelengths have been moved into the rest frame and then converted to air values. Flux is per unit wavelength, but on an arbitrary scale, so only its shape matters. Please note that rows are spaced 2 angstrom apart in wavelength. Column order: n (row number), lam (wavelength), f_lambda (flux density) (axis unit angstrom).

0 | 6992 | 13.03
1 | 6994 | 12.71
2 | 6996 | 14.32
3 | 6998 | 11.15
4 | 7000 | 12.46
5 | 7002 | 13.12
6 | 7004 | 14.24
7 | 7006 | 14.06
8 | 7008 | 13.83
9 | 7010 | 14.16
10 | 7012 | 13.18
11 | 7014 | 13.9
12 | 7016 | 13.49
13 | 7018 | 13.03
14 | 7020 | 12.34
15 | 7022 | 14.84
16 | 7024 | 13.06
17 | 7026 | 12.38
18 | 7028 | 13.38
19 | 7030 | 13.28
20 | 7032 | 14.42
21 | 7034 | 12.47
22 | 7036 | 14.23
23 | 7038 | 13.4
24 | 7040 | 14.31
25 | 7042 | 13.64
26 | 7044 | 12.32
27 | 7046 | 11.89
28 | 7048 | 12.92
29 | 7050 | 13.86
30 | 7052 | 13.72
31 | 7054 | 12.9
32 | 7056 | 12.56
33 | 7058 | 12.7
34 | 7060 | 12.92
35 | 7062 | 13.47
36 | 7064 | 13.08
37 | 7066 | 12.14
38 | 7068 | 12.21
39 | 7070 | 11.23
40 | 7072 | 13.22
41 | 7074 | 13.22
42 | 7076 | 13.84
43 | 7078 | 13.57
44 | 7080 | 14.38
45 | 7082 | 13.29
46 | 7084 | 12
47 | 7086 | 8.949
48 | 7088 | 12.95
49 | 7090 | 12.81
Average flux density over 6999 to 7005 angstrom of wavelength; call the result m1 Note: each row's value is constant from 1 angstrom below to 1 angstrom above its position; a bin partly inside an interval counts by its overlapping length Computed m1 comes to 13.3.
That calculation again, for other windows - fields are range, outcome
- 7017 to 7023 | 13.4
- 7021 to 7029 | 13.4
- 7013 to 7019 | 13.5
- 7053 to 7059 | 12.7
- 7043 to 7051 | 12.7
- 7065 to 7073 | 12.2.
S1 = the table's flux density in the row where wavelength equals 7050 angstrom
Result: 13.86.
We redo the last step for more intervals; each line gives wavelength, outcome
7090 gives 12.81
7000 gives 12.46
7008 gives 13.83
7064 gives 13.08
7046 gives 11.89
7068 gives 12.21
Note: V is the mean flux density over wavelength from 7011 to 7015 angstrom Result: 13.5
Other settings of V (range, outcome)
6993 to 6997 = 13.5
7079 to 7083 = 13.8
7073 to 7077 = 13.5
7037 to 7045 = 13.4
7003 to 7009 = 14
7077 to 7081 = 14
